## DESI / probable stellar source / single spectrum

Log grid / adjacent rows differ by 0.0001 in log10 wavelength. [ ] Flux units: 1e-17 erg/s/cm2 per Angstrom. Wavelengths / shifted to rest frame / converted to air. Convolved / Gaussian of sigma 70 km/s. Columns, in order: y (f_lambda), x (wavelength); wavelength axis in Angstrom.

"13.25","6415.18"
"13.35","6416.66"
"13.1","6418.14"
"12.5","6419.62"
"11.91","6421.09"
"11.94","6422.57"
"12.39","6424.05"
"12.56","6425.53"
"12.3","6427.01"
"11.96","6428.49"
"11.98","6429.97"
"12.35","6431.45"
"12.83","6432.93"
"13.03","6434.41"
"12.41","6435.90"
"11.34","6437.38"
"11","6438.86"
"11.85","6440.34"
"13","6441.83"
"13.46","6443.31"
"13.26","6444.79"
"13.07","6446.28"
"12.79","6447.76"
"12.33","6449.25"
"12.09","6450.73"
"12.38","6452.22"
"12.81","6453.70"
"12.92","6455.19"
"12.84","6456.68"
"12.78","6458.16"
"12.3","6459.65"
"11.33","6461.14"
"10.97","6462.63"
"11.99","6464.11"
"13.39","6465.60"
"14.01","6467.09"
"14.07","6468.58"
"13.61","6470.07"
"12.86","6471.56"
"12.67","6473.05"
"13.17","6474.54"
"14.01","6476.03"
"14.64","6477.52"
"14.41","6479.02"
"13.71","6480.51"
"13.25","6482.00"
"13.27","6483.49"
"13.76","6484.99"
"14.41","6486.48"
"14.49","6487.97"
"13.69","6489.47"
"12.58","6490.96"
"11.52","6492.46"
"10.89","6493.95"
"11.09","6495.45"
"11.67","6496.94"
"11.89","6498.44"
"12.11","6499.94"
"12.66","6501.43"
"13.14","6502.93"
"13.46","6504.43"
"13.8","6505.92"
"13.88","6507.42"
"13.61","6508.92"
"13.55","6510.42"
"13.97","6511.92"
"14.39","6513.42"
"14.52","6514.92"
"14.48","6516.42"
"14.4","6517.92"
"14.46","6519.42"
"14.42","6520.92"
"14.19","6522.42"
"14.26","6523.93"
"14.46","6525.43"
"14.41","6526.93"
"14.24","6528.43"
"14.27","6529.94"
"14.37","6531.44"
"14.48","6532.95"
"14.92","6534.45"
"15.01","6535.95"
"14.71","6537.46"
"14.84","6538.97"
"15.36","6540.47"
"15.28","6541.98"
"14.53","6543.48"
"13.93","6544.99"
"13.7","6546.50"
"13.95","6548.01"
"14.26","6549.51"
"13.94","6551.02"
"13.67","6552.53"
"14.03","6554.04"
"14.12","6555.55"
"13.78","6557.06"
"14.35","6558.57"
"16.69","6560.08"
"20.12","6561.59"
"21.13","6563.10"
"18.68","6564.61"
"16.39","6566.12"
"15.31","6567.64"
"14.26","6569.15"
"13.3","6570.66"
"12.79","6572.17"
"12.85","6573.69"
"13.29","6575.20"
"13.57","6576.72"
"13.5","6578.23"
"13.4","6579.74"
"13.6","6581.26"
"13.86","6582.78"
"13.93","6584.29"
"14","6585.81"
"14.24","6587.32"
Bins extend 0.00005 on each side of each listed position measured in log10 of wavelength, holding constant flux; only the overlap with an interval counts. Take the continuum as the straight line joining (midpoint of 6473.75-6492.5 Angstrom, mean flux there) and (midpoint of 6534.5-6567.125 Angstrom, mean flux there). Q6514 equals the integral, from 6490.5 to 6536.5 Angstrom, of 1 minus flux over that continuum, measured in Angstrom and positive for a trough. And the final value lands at 2.7 Angstrom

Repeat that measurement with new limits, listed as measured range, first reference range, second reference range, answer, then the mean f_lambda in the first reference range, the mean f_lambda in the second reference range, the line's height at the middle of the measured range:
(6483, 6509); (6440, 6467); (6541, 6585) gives 1.0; 12.6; 14.7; 13.4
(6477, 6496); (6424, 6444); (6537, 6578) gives 0.3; 12.3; 14.9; 13.4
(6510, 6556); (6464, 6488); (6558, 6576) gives 1.9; 13.6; 15.8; 15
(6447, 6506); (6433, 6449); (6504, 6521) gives 1.8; 12.5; 14.1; 13.3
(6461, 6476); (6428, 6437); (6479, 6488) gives 0.5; 12.4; 13.8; 13.4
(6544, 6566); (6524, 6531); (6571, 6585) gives -2.6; 14.3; 13.4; 13.8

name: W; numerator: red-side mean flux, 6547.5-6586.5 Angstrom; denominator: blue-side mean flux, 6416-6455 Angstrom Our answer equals 1.2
